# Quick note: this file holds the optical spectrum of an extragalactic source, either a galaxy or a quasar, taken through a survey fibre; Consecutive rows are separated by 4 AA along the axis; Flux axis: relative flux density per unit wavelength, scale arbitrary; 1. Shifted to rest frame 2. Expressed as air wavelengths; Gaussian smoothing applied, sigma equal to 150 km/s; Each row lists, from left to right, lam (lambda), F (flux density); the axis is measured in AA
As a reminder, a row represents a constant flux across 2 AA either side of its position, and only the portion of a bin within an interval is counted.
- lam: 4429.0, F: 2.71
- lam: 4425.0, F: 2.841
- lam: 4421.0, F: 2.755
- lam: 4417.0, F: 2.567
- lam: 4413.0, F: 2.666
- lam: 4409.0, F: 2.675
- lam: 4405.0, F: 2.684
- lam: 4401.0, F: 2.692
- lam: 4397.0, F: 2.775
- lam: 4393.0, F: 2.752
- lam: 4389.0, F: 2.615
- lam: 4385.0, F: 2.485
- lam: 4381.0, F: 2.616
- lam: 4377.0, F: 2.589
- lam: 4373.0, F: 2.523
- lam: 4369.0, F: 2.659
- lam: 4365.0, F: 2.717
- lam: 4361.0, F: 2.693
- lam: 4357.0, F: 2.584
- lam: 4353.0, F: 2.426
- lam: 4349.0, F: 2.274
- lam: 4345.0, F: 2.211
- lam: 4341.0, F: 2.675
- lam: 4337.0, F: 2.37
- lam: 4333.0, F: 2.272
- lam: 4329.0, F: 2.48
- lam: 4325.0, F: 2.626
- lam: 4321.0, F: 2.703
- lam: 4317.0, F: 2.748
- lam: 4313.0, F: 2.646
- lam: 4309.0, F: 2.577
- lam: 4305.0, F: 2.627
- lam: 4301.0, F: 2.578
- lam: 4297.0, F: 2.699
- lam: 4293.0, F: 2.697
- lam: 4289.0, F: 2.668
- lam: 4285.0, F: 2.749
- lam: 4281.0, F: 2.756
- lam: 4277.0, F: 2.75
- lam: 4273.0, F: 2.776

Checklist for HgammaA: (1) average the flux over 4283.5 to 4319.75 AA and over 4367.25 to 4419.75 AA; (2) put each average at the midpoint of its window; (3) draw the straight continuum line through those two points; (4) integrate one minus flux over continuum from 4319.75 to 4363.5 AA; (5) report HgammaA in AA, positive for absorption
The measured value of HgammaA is 2.84 AA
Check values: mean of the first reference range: 2.67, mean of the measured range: 2.48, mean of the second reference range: 2.64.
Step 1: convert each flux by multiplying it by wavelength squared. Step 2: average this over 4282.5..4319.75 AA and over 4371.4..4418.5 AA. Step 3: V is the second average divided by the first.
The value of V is 1.03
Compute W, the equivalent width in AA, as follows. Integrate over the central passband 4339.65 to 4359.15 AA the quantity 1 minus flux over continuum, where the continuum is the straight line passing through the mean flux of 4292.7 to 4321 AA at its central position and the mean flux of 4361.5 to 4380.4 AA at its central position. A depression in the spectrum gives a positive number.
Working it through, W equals 1.5 AA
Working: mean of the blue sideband 2.65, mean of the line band 2.43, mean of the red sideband 2.63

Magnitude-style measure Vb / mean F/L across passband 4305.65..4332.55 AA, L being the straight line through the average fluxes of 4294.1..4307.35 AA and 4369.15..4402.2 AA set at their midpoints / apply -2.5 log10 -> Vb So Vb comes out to 0.01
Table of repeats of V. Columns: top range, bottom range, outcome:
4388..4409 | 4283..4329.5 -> 1.06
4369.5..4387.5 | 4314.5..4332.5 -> 1.01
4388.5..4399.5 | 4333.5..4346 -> 1.16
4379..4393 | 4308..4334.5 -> 1.04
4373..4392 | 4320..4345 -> 1.06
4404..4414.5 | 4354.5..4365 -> 1.03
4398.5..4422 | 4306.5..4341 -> 1.09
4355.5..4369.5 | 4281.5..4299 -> 1.02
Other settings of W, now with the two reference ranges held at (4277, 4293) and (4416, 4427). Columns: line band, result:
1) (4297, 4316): 0.7 AA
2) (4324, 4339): 1.7 AA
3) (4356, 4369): 0.3 AA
